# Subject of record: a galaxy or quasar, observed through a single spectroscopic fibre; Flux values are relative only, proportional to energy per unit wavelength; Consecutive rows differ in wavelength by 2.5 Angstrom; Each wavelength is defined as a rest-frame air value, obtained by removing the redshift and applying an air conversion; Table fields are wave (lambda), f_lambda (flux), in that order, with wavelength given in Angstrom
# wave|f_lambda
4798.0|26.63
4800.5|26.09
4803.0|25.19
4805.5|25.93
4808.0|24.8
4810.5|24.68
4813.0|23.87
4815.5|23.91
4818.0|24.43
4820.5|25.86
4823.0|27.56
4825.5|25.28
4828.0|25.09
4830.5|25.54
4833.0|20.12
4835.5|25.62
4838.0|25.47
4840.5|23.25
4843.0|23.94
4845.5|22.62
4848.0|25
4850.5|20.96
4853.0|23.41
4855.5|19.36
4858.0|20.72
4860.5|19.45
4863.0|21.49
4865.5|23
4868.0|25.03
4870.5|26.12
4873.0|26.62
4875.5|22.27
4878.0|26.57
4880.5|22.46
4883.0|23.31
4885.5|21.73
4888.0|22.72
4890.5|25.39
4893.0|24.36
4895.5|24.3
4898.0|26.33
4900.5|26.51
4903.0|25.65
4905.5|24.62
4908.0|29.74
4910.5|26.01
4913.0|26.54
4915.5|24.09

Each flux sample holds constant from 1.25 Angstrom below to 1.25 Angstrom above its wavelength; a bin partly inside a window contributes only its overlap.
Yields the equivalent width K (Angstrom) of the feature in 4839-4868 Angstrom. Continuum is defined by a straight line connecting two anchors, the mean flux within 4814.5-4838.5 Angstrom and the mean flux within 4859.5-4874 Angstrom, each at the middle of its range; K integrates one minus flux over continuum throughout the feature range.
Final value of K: 2.2 Angstrom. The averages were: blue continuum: 24.9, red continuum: 23.6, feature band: 22.3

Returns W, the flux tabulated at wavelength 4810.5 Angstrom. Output 24.68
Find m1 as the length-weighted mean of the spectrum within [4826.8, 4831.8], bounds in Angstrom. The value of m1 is 25.3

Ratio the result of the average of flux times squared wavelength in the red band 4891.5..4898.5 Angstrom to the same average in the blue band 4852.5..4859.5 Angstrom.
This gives 1.21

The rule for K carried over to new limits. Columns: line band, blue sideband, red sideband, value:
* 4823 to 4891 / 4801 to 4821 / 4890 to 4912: 5.1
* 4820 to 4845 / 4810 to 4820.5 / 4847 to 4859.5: -1.6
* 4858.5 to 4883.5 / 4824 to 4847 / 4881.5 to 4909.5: 1.1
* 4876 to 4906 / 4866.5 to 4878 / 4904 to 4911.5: 1.8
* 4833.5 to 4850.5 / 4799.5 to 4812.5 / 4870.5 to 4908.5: 0.8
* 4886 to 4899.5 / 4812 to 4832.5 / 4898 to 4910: 1.0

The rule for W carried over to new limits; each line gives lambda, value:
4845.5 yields 22.62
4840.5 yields 23.25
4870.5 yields 26.12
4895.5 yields 24.3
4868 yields 25.03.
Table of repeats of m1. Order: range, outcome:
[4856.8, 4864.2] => 20.5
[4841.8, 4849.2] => 23.8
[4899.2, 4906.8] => 25.6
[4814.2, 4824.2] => 25.4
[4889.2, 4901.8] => 25.4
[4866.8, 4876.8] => 25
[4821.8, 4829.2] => 26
